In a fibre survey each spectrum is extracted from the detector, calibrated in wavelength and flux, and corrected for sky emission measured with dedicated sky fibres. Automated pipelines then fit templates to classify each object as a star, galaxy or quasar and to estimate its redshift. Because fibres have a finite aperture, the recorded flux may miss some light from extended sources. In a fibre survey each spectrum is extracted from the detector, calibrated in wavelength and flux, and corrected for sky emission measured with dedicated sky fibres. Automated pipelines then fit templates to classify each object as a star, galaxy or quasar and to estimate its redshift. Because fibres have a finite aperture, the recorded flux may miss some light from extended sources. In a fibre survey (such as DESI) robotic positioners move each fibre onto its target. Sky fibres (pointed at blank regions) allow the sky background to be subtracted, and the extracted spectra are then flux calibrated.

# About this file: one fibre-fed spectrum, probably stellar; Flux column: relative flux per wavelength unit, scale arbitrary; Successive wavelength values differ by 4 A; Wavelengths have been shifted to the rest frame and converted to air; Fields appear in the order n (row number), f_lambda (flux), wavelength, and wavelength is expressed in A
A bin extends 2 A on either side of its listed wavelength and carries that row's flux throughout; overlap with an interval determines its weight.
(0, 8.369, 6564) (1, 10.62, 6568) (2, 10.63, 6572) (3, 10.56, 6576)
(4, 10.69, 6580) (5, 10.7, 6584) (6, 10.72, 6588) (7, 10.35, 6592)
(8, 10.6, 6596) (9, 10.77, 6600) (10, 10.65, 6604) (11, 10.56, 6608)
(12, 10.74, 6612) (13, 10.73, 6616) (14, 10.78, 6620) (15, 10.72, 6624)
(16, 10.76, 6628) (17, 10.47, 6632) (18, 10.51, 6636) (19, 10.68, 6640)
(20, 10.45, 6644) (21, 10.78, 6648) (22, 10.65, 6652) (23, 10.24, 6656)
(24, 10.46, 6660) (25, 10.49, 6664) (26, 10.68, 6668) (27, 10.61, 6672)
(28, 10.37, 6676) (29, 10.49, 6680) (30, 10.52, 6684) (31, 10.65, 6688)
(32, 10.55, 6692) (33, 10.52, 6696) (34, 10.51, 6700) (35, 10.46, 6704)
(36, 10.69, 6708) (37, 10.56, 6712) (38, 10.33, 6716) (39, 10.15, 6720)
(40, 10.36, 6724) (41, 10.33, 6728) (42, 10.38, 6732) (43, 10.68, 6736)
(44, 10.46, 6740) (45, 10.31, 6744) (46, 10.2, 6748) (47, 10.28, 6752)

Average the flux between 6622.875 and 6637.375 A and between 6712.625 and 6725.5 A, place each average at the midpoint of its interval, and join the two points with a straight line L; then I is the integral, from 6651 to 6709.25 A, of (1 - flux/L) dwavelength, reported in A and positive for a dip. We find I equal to -0.5 A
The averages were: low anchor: 10.6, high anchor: 10.3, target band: 10.5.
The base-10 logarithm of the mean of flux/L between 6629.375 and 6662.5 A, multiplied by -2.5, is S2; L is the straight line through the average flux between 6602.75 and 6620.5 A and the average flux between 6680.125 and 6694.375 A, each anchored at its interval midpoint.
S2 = 0.010 mag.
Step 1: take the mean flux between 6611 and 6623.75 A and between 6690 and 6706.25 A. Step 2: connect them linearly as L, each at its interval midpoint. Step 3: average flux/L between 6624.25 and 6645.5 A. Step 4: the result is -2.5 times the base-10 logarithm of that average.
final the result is 0.011 mag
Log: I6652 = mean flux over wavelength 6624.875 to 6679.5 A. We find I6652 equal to 10.6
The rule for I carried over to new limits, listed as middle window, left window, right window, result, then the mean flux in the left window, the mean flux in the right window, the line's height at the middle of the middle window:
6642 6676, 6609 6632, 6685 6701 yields 0.3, 10.7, 10.6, 10.6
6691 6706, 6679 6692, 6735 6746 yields 0.0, 10.6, 10.5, 10.5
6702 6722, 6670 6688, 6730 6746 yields 0.1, 10.5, 10.5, 10.5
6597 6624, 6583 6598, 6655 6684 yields -0.4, 10.6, 10.5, 10.6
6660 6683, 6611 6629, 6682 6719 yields 0.2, 10.7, 10.5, 10.6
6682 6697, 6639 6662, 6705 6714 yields 0.0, 10.5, 10.6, 10.6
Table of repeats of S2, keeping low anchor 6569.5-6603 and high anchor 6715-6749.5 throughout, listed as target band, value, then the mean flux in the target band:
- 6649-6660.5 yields 0.003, 10.5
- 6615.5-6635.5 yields -0.012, 10.7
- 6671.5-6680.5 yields -0.001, 10.5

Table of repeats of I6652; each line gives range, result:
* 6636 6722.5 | 10.5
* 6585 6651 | 10.6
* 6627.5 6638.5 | 10.6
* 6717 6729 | 10.3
